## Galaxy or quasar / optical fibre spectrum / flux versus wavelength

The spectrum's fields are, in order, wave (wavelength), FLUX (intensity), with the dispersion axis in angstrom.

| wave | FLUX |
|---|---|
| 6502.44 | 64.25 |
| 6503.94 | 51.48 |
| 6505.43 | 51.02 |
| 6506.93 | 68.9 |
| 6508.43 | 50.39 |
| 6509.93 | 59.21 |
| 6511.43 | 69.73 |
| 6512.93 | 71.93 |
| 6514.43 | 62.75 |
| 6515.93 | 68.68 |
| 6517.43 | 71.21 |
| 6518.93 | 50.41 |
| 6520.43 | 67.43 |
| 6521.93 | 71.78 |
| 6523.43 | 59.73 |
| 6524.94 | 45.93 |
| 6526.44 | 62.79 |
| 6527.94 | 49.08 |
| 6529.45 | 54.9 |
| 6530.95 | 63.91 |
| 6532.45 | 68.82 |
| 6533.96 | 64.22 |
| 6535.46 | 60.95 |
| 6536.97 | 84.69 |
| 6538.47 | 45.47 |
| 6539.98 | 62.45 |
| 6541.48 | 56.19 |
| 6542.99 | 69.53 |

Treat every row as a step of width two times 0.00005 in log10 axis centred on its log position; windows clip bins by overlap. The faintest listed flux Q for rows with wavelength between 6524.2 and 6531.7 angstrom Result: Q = 45.93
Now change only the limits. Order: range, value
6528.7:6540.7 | 45.47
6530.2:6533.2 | 63.91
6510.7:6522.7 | 50.41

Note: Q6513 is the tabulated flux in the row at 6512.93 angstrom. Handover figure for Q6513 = 71.93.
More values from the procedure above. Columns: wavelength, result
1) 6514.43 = 62.75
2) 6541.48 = 56.19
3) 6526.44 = 62.79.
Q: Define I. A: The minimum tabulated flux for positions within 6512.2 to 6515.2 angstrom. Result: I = 62.75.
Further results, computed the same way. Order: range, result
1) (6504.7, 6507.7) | 51.02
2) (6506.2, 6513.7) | 50.39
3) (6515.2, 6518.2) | 68.68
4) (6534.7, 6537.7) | 60.95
